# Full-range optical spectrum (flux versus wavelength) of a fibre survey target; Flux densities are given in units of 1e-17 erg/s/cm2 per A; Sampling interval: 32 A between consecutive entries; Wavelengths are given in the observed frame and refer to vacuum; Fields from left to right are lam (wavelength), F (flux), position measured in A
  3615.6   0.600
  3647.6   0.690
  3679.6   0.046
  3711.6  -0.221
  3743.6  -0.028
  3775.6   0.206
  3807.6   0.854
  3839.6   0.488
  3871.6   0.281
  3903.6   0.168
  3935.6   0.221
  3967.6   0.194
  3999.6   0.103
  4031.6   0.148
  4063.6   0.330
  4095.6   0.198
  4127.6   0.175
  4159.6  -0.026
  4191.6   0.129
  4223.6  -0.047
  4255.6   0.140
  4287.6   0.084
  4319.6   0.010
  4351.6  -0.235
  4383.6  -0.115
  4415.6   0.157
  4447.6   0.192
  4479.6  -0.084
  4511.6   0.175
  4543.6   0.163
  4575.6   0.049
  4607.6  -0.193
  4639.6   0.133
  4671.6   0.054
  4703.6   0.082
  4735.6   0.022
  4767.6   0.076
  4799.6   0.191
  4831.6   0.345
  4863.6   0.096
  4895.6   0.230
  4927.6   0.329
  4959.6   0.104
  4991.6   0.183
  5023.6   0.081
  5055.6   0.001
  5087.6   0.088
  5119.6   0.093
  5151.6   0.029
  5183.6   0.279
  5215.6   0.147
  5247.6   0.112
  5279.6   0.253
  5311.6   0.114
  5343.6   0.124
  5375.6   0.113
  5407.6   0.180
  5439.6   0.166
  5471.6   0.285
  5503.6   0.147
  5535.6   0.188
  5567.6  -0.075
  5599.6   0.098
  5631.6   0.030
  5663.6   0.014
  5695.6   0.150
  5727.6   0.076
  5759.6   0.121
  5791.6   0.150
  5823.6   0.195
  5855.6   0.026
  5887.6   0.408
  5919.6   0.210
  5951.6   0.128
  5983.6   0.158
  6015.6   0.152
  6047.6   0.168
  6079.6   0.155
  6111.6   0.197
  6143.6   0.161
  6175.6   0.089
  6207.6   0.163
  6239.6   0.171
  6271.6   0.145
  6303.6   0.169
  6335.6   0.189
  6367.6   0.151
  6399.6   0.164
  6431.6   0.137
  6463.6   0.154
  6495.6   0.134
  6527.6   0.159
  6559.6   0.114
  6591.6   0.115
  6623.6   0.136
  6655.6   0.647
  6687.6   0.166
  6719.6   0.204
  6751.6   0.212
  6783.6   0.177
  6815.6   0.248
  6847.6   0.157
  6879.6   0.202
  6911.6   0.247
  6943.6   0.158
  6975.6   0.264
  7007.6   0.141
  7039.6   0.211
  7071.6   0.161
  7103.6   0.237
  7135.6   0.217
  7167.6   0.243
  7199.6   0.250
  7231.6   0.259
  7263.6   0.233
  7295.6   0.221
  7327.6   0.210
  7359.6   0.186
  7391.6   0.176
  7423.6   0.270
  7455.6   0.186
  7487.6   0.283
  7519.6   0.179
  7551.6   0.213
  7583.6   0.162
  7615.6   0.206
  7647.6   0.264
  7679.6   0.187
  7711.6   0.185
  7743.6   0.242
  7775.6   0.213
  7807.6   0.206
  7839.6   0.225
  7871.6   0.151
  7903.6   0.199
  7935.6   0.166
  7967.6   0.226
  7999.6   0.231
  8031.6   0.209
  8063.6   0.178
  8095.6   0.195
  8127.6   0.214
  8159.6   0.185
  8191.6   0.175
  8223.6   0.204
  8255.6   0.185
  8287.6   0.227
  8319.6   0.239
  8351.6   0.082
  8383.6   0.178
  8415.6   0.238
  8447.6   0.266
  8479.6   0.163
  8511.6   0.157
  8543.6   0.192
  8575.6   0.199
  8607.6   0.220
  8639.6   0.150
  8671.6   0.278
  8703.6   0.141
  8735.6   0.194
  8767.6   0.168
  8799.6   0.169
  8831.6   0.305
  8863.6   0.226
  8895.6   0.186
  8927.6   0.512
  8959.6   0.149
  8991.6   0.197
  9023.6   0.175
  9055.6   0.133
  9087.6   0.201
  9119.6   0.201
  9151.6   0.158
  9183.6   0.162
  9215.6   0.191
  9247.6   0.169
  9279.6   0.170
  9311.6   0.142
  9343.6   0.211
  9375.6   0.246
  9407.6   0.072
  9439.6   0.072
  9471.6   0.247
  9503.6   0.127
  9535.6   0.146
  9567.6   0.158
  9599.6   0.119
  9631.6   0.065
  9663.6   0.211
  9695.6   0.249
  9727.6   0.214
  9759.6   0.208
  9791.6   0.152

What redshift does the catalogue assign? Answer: 0.78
